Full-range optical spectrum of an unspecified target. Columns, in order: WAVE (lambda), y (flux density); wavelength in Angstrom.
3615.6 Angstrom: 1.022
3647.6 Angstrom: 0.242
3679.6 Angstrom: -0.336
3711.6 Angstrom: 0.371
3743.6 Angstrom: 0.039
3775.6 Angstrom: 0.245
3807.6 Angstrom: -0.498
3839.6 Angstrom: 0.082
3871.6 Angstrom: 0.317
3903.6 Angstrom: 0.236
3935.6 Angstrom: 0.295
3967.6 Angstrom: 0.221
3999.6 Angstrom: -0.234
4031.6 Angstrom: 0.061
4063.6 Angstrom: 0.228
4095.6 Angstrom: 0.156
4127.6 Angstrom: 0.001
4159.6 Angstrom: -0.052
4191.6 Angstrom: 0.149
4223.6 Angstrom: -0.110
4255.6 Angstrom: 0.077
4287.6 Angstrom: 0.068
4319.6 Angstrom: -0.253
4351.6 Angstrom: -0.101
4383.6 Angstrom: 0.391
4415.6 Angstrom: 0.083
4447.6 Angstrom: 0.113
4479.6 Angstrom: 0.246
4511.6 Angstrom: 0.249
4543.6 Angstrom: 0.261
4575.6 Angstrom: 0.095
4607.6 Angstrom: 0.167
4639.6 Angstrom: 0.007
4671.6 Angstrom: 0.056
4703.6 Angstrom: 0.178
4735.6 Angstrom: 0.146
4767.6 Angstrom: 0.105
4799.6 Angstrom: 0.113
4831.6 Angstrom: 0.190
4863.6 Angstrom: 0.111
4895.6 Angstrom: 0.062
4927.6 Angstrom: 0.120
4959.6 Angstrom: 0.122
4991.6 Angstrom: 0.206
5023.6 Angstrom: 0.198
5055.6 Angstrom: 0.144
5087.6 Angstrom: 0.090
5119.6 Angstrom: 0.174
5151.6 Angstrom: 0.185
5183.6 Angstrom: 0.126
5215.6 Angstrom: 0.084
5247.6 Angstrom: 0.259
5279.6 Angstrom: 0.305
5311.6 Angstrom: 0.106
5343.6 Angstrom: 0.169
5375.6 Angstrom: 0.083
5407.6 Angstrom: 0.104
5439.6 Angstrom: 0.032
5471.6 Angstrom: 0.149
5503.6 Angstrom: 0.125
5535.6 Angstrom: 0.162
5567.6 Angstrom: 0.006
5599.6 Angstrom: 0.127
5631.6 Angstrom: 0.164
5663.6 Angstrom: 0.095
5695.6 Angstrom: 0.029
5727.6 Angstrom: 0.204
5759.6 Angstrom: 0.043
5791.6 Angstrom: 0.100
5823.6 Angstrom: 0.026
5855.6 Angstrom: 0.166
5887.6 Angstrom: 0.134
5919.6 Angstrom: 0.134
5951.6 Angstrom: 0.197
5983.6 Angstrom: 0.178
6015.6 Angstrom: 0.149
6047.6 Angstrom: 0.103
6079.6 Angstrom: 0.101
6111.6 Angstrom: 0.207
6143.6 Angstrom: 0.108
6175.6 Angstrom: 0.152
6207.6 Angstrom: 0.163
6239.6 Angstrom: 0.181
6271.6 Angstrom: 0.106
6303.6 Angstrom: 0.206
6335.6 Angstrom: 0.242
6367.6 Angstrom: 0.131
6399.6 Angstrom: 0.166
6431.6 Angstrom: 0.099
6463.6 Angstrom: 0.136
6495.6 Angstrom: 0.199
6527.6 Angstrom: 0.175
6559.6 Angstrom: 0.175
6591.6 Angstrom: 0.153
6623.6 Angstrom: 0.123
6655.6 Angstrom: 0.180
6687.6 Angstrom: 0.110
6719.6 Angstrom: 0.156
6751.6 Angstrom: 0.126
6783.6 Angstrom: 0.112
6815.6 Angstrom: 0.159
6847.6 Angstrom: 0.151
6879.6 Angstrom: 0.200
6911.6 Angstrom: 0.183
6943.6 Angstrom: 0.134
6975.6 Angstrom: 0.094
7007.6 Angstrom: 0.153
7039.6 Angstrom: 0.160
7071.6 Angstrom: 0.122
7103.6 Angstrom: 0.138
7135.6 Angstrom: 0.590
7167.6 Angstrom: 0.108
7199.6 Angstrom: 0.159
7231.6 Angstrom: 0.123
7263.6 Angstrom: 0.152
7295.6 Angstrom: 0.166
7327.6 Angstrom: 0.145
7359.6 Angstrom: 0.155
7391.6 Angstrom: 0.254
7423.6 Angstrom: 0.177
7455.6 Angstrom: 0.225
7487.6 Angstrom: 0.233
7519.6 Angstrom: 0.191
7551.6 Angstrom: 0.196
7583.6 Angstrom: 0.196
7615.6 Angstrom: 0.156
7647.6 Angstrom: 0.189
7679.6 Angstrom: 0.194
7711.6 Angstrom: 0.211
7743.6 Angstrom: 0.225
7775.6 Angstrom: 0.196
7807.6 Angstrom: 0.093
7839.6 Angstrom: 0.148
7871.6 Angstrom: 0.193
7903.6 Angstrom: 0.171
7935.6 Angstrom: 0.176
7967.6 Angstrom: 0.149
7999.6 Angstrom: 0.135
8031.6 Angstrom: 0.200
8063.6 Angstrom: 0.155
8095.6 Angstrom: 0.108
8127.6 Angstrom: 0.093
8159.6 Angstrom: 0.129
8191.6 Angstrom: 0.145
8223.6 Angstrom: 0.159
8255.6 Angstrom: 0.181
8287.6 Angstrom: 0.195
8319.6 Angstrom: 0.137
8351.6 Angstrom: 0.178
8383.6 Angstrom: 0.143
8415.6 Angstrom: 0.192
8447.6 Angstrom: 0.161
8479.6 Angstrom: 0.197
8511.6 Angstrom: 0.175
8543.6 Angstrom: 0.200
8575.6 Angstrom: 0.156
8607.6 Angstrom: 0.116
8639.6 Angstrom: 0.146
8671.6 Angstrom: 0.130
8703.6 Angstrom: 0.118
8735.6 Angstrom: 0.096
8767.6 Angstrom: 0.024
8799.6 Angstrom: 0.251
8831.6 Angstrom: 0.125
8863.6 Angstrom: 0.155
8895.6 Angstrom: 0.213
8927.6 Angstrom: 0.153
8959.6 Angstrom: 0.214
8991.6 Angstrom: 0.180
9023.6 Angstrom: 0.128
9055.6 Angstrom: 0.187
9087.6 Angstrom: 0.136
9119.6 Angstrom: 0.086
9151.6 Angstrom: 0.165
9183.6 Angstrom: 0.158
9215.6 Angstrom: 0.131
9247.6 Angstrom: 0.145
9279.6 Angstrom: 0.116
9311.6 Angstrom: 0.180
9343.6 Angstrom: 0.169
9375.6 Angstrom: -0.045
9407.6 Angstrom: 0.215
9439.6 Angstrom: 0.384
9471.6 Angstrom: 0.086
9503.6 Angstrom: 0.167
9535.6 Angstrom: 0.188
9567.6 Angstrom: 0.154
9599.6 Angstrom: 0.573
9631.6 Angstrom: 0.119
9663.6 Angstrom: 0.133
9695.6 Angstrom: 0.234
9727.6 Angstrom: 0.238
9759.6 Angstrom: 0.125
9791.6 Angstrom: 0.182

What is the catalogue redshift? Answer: 0.914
